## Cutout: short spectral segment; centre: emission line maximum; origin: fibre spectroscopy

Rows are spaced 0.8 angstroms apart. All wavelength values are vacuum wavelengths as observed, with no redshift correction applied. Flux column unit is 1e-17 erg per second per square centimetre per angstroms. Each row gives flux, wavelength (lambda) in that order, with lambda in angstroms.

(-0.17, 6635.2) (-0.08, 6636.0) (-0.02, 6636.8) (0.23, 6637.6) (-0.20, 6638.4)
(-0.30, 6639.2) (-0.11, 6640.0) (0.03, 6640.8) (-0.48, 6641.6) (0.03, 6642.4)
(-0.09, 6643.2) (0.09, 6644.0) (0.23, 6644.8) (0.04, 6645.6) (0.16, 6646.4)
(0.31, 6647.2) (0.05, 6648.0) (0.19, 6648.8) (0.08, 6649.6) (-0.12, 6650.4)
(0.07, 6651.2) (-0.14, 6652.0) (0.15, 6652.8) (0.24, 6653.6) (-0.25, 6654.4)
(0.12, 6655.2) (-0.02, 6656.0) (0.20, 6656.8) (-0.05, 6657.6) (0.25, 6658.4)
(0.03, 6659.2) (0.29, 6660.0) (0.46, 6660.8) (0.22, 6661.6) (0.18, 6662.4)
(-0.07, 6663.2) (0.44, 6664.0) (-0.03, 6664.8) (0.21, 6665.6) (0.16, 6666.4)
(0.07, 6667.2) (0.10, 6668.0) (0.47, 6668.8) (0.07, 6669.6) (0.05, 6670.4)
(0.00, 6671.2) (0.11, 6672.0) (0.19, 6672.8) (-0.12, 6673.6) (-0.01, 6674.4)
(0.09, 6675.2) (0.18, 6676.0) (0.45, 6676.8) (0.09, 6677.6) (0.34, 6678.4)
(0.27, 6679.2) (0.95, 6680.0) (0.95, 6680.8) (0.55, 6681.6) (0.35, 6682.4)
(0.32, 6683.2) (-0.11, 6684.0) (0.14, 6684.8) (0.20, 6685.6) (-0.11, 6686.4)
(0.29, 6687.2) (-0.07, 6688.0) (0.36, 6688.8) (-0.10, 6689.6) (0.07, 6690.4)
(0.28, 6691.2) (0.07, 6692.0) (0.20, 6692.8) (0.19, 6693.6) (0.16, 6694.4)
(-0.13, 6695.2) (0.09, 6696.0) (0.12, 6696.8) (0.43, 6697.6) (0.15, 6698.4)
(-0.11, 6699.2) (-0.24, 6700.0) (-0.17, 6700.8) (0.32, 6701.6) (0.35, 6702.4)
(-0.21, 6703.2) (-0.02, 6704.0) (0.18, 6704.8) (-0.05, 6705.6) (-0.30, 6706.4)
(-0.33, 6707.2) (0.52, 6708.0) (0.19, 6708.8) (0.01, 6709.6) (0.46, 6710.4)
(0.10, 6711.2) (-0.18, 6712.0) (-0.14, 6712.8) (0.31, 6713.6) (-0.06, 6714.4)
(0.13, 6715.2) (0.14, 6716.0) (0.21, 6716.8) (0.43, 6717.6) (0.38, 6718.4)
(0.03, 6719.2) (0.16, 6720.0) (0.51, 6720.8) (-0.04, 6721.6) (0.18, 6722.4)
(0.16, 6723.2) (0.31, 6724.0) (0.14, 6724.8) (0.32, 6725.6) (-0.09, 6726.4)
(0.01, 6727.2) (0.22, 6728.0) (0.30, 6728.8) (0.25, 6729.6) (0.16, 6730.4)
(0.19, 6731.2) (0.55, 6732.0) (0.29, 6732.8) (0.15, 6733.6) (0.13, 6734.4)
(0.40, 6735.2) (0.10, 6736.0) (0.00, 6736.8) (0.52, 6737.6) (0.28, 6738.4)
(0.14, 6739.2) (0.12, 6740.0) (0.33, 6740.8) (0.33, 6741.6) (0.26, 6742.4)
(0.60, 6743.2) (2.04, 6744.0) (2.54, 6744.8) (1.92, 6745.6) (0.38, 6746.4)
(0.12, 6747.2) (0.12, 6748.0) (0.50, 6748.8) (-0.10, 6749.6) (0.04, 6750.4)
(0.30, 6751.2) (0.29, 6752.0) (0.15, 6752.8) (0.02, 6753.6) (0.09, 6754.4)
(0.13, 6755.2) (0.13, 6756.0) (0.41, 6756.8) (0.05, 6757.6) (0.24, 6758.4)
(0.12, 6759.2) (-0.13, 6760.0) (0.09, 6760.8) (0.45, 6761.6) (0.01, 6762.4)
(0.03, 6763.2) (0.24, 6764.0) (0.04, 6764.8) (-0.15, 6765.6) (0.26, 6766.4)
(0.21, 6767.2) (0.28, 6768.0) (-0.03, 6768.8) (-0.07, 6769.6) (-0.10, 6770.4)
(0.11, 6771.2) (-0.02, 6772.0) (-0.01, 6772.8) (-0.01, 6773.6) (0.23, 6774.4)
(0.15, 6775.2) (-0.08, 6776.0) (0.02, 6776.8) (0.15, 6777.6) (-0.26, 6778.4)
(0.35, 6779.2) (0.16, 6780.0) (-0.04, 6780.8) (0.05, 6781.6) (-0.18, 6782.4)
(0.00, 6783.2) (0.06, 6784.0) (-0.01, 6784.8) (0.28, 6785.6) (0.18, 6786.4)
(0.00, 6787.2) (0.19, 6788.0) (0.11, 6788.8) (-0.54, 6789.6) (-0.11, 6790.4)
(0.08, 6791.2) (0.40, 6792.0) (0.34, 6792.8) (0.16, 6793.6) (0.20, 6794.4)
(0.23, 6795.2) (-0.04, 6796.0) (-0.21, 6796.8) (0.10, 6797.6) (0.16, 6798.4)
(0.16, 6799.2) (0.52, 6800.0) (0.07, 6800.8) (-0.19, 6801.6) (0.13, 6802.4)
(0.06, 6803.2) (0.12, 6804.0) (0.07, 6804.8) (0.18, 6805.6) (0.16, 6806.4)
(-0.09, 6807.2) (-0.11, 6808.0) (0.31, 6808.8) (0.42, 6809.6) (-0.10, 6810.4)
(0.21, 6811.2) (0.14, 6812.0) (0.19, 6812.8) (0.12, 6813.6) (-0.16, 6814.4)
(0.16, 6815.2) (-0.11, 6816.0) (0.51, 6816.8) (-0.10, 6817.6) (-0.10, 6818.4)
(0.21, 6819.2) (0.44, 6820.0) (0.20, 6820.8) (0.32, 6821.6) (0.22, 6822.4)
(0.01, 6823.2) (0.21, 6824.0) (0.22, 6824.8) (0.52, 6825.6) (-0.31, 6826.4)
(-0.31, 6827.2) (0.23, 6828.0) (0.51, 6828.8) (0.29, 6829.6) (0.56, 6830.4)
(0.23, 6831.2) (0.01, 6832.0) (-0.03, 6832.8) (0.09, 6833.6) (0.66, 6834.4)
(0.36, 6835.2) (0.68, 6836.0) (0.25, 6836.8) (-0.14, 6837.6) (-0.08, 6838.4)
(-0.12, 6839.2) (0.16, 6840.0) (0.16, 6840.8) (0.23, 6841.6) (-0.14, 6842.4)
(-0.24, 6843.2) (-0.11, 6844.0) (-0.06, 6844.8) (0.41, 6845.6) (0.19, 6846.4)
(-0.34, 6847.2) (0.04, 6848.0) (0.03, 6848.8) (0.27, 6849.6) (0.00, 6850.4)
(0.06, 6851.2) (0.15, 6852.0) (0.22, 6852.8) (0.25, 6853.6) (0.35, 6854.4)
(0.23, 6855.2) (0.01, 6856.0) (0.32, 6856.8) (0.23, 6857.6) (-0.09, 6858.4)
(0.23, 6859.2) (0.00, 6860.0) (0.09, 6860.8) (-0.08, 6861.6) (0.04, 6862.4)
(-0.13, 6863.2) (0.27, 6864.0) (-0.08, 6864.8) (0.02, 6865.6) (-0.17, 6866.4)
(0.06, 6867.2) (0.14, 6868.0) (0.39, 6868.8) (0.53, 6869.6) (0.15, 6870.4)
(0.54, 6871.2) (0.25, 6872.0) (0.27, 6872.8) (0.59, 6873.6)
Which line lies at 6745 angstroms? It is [O III] 5007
